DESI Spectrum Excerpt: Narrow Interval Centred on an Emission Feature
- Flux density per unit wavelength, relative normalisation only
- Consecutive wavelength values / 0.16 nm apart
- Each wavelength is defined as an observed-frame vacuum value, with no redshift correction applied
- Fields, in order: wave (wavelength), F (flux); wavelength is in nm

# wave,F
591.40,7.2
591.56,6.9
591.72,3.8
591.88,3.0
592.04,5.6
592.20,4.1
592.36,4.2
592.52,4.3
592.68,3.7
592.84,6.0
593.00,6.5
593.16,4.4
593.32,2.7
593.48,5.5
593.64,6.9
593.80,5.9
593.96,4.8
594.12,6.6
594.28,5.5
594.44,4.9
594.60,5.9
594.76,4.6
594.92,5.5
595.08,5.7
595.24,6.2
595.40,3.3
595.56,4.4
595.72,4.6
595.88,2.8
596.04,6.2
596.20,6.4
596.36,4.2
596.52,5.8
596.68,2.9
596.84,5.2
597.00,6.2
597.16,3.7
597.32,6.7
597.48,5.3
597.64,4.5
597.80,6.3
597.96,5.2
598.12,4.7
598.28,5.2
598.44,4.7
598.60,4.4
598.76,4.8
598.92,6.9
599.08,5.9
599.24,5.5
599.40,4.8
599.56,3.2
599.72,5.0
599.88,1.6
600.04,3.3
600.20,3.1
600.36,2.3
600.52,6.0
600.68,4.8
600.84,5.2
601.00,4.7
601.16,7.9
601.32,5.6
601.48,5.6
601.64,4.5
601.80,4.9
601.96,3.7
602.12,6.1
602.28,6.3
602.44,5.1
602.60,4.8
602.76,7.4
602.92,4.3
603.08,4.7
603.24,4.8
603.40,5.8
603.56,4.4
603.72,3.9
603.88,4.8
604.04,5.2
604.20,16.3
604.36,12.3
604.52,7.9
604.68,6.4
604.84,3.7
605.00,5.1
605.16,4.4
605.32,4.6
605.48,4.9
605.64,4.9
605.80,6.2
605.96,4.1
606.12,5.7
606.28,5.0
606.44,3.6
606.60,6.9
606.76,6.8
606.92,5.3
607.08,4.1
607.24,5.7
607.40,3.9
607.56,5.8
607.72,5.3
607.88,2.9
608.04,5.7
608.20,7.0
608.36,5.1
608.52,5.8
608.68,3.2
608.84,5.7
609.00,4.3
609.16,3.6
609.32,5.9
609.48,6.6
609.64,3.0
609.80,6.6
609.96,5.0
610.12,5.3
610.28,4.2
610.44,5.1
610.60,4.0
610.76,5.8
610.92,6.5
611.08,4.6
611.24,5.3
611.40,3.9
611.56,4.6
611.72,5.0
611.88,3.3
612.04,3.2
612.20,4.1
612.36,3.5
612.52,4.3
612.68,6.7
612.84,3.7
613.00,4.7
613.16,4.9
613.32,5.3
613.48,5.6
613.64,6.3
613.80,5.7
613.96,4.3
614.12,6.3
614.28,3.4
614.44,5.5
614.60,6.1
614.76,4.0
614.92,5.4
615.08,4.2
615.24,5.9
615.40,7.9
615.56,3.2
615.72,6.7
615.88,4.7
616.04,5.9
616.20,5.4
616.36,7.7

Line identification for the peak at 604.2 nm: H-beta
